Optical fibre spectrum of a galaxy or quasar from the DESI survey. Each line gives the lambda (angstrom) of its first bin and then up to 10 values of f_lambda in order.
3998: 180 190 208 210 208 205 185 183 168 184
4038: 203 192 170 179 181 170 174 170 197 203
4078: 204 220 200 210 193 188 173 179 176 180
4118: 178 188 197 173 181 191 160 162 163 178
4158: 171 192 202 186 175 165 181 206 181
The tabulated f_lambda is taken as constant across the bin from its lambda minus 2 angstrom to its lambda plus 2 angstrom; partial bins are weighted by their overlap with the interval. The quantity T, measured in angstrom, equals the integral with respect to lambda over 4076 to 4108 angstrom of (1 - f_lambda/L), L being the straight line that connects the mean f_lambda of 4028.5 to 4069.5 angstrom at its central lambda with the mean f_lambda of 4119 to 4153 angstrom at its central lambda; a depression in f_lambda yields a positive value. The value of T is -3.1 angstrom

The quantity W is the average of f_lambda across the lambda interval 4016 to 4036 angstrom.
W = 185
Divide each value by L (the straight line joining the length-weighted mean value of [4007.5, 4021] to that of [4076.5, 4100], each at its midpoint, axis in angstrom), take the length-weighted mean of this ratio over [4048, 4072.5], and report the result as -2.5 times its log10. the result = 0.14 mag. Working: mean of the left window 206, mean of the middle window 179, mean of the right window 202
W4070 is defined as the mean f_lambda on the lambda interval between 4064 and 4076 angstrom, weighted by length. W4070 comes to 190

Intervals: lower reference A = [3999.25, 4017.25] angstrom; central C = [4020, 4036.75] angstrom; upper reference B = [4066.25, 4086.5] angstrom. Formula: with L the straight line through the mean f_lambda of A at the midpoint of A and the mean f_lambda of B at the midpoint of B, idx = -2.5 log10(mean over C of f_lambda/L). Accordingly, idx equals 0.12 mag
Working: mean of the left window 203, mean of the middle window 181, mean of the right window 202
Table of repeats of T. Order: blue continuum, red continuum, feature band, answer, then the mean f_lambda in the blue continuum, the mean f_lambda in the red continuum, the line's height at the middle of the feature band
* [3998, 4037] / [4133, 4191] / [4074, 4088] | -1.5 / 193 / 180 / 187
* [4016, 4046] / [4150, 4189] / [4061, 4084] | -1.2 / 187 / 183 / 186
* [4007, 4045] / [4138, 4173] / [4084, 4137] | -0.9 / 193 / 178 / 183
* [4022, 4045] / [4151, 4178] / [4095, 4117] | 0.4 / 185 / 182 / 183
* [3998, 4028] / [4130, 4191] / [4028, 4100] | 0.6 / 197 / 179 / 191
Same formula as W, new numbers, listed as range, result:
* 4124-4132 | 185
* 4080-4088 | 210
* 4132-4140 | 186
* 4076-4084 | 212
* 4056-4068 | 171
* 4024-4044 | 186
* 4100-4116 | 177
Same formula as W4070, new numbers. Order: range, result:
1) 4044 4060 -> 175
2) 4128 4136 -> 177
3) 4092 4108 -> 183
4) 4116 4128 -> 188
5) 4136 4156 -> 171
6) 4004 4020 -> 208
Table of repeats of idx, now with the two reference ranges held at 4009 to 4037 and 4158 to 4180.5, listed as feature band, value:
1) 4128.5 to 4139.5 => 0.02 mag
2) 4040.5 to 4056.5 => 0.06 mag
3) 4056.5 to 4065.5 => 0.11 mag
